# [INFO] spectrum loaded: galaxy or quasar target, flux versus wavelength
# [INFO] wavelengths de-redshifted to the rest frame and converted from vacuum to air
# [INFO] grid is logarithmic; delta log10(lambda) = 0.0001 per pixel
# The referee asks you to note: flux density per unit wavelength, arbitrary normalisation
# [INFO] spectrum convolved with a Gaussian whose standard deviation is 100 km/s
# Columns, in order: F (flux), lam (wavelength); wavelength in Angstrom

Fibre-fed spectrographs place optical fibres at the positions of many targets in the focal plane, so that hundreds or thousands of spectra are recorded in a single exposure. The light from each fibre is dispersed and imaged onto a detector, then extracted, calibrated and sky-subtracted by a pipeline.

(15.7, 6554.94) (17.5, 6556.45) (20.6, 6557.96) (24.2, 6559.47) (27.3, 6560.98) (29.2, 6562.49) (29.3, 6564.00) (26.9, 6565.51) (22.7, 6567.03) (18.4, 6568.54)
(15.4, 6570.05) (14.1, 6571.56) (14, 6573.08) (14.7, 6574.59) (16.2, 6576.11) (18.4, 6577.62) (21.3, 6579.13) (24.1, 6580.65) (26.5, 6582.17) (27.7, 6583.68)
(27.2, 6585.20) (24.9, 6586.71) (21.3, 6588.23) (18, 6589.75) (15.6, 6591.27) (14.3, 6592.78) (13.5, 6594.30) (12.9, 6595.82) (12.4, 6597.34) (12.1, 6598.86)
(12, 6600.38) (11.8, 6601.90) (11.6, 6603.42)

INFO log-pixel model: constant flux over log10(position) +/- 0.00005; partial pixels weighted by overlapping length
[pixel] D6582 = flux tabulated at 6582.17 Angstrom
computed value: 26.5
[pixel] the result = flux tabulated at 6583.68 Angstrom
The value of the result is 27.7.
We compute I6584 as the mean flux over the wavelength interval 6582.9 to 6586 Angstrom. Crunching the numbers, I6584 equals 27.5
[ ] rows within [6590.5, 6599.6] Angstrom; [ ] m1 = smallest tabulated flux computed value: 12.1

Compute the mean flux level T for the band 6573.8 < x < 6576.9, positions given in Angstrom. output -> 15.5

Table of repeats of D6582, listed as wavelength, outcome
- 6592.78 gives 14.3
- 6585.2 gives 27.2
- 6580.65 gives 24.1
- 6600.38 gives 12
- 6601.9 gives 11.8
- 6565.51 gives 26.9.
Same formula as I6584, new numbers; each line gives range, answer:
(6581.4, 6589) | 25.5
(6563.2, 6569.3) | 24.3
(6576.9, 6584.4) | 23.6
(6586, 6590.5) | 21.3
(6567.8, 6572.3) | 16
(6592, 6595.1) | 13.9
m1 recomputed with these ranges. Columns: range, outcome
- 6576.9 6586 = 18.4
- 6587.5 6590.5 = 18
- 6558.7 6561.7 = 24.2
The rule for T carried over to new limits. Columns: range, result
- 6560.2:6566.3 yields 28.1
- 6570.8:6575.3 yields 14.3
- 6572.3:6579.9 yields 16.9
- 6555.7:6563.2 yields 23.7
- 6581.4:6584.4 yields 27.1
